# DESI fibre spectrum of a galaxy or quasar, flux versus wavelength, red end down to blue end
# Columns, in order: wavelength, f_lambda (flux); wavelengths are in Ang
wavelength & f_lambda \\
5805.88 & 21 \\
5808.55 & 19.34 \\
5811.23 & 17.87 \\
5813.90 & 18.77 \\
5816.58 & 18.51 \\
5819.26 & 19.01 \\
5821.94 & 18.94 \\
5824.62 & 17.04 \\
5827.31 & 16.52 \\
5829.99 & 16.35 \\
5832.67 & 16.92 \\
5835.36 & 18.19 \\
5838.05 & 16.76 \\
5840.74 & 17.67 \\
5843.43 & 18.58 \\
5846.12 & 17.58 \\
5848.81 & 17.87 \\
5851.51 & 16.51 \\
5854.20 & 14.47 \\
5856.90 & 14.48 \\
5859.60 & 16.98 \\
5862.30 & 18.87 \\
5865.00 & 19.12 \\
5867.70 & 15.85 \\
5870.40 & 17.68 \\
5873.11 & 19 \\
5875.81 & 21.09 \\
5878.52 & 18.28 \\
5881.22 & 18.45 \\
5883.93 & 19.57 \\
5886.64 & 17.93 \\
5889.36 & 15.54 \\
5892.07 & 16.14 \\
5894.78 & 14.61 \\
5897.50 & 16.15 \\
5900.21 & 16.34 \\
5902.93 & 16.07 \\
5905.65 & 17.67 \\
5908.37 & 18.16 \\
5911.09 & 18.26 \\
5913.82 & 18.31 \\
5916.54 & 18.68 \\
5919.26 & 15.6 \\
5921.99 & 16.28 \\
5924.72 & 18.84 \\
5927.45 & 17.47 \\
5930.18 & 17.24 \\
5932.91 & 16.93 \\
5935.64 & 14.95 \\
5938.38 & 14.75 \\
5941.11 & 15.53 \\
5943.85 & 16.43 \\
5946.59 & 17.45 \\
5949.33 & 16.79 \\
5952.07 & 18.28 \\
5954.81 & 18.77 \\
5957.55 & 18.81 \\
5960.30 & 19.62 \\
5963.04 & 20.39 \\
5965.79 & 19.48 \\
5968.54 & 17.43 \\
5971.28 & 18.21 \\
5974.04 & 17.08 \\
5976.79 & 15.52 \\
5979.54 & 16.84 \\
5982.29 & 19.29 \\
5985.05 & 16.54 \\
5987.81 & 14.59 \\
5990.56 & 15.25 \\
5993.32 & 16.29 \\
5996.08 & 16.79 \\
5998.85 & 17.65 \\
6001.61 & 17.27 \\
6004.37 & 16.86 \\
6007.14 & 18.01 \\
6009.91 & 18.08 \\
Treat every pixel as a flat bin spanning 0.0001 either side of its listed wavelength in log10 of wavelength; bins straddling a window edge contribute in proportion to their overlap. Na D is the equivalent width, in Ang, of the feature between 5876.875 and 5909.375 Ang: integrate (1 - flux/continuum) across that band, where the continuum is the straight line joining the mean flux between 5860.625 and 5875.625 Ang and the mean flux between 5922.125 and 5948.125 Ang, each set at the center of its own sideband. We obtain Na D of 1.1 Ang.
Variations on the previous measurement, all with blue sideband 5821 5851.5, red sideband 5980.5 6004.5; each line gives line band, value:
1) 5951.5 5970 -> -2.3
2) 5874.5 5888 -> -1.4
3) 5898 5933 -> -0.6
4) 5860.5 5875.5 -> -0.9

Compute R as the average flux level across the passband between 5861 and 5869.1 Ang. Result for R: 17.9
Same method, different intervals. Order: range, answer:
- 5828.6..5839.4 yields 17.1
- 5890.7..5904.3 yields 15.9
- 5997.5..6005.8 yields 17.3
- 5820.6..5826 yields 18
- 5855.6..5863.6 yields 16.8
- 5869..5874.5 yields 18.3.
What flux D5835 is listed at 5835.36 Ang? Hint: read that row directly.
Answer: 18.19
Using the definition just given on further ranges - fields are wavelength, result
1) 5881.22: 18.45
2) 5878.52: 18.28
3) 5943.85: 16.43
